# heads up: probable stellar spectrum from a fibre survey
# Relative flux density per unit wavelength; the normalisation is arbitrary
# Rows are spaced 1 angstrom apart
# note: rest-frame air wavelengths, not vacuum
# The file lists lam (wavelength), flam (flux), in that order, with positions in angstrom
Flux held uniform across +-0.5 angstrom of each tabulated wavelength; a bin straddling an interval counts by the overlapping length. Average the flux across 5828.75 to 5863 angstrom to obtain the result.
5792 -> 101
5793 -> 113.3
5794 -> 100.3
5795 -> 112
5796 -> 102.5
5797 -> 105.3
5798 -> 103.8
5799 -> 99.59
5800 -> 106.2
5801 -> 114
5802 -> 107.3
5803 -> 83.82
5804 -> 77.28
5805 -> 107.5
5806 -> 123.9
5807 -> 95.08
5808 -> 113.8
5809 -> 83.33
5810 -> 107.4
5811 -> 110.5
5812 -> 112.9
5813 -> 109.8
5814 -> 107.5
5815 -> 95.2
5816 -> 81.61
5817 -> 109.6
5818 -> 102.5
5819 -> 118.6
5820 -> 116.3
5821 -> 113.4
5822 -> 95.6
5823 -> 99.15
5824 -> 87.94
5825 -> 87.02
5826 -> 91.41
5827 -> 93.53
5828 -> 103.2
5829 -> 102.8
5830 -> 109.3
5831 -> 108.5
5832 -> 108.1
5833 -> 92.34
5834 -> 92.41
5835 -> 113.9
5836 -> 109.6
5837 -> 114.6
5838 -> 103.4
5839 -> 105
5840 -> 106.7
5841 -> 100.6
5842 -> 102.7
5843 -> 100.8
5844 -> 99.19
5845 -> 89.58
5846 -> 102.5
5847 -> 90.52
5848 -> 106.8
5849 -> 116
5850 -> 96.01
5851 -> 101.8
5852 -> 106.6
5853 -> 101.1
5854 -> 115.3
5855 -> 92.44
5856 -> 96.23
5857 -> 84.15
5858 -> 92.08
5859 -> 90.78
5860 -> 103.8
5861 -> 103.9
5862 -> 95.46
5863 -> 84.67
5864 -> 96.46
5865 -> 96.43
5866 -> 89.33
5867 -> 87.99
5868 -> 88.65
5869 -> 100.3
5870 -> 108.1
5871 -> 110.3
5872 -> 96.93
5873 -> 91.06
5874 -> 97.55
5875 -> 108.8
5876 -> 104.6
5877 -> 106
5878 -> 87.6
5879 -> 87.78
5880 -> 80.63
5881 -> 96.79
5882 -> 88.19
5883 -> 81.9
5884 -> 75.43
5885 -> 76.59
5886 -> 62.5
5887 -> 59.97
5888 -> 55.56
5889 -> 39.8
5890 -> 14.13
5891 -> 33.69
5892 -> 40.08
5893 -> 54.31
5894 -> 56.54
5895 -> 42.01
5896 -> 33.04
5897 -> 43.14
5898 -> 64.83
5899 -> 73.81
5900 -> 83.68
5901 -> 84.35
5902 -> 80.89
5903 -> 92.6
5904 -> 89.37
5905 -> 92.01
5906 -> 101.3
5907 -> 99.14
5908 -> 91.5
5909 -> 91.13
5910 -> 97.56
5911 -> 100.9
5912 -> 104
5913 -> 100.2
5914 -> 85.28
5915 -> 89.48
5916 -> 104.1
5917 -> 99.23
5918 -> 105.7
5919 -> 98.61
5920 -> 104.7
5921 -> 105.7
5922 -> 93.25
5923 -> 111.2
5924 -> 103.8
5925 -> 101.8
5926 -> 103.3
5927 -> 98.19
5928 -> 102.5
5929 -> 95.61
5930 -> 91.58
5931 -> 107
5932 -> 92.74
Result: 101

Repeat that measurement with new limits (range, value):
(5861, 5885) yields 93.8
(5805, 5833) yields 103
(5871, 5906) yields 73.8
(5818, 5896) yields 91.4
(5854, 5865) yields 95.1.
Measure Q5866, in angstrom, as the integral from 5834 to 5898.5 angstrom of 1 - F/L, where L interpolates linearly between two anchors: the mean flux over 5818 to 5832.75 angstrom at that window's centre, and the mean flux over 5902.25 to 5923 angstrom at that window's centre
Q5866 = 8.3 angstrom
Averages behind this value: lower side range 102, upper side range 97.4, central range 87.3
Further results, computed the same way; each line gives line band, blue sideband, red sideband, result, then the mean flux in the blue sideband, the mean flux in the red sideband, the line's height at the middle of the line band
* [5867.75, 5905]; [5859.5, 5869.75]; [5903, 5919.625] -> 7.9 angstrom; 95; 96.8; 95.8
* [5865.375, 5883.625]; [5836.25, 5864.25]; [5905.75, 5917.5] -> 0.7 angstrom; 100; 96.9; 98.8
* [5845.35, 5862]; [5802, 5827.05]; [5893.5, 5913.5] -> -1.3 angstrom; 101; 81.1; 92.4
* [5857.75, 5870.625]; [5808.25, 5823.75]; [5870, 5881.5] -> 0.4 angstrom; 104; 97.6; 98.8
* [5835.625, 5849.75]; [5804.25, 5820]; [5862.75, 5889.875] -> -1.0 angstrom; 105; 86.4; 96.2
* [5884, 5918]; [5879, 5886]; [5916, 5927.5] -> 6.7 angstrom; 82.1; 102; 91.7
